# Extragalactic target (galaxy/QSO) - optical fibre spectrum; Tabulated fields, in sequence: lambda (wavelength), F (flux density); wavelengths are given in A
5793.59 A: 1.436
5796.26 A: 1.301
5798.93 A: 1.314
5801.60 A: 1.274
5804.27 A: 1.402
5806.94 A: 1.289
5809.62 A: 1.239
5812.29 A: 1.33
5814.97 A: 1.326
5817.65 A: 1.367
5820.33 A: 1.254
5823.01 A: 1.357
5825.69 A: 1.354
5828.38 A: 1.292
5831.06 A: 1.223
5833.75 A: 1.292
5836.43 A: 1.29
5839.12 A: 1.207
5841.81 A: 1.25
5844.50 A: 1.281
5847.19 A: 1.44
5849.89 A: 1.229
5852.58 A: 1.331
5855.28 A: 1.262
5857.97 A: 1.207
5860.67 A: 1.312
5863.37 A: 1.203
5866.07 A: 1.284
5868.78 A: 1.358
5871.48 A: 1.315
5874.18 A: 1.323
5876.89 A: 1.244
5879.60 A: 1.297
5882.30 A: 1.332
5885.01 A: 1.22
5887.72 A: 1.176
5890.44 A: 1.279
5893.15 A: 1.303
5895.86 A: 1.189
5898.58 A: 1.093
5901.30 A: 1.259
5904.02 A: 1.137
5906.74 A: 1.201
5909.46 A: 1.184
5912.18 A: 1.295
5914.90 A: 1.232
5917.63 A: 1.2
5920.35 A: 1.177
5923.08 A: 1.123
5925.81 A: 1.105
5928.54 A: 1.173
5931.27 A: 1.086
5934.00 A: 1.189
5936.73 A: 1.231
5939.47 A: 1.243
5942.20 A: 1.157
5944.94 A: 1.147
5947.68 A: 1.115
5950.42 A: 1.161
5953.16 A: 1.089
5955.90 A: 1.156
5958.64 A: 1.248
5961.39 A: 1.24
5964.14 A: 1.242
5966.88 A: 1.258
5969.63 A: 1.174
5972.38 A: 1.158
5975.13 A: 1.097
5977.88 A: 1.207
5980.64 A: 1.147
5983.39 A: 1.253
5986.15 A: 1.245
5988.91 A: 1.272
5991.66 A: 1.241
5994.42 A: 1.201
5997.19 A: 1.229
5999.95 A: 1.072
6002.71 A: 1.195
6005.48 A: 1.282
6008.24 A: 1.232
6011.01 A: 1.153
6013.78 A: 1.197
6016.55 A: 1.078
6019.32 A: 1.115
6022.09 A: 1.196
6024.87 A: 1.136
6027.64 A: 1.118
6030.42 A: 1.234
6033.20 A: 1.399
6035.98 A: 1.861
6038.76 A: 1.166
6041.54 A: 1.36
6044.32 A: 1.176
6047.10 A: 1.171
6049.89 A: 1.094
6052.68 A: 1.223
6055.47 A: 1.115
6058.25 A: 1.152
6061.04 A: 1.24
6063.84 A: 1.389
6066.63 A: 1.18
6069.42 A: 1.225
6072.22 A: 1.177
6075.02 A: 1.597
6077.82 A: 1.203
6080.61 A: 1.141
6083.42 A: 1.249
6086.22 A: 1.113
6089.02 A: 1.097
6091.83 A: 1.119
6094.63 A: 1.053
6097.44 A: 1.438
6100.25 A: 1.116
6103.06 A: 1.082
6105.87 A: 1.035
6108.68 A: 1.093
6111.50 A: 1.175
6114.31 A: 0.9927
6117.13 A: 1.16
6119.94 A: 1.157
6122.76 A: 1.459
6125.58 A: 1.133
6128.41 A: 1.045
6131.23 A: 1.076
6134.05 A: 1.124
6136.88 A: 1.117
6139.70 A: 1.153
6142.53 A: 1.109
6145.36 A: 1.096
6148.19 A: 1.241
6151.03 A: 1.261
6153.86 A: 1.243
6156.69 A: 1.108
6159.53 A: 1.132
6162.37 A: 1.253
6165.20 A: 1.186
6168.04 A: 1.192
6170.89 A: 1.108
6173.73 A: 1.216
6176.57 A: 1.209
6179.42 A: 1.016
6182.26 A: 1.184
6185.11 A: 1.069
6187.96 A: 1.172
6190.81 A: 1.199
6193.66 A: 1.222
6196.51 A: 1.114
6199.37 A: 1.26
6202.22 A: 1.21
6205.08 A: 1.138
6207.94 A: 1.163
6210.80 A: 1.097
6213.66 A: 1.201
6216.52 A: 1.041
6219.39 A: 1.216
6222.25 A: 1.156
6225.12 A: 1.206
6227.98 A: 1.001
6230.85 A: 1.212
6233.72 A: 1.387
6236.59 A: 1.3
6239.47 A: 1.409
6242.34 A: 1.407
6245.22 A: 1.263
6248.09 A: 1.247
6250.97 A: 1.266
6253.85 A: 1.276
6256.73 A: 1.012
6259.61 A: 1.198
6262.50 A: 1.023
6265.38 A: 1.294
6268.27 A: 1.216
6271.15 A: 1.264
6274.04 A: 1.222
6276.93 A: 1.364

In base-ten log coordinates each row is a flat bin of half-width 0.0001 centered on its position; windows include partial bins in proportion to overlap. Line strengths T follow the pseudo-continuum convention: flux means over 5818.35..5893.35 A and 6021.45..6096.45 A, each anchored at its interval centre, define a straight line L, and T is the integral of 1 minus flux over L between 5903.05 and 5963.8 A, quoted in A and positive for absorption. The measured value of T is 4.1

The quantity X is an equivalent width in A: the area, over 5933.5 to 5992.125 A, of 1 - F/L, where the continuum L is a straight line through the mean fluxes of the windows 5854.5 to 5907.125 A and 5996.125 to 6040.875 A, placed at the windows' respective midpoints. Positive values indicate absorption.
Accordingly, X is 2.2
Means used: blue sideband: 1.25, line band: 1.19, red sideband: 1.23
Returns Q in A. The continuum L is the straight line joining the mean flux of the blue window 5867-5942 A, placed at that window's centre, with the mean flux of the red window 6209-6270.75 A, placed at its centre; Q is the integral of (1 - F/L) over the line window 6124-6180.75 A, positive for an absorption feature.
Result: 2.9 A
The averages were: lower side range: 1.22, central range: 1.15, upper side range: 1.21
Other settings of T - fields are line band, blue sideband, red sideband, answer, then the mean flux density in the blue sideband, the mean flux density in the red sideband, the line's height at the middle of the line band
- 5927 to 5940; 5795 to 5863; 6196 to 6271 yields 1.0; 1.3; 1.21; 1.27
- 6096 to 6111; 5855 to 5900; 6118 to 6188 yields 0.3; 1.26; 1.16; 1.18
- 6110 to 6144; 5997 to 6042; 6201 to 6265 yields 2.2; 1.23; 1.2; 1.22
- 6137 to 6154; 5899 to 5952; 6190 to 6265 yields 0.3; 1.18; 1.2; 1.2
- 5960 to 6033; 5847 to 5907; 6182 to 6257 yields 2.6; 1.26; 1.2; 1.24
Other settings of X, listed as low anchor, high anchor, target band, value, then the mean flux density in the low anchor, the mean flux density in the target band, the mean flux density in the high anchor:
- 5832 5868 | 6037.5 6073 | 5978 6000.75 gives 0.3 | 1.28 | 1.21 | 1.21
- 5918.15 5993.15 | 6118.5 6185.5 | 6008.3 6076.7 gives -3.8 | 1.18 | 1.24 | 1.16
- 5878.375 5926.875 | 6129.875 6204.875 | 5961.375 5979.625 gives 0.1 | 1.21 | 1.19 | 1.16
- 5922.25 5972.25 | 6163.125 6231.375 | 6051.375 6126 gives -1.6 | 1.17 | 1.19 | 1.16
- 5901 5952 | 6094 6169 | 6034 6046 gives -2.3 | 1.18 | 1.39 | 1.16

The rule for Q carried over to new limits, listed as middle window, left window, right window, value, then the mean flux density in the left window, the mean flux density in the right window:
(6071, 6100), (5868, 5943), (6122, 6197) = -0.9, 1.22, 1.16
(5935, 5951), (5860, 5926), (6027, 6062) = 0.8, 1.23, 1.26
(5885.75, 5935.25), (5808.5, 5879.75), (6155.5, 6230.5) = 3.0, 1.29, 1.16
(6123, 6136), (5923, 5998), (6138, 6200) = 0.5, 1.19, 1.17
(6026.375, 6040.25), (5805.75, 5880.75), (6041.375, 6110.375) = -1.7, 1.29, 1.19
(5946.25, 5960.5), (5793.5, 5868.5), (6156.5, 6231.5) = 1.1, 1.3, 1.16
